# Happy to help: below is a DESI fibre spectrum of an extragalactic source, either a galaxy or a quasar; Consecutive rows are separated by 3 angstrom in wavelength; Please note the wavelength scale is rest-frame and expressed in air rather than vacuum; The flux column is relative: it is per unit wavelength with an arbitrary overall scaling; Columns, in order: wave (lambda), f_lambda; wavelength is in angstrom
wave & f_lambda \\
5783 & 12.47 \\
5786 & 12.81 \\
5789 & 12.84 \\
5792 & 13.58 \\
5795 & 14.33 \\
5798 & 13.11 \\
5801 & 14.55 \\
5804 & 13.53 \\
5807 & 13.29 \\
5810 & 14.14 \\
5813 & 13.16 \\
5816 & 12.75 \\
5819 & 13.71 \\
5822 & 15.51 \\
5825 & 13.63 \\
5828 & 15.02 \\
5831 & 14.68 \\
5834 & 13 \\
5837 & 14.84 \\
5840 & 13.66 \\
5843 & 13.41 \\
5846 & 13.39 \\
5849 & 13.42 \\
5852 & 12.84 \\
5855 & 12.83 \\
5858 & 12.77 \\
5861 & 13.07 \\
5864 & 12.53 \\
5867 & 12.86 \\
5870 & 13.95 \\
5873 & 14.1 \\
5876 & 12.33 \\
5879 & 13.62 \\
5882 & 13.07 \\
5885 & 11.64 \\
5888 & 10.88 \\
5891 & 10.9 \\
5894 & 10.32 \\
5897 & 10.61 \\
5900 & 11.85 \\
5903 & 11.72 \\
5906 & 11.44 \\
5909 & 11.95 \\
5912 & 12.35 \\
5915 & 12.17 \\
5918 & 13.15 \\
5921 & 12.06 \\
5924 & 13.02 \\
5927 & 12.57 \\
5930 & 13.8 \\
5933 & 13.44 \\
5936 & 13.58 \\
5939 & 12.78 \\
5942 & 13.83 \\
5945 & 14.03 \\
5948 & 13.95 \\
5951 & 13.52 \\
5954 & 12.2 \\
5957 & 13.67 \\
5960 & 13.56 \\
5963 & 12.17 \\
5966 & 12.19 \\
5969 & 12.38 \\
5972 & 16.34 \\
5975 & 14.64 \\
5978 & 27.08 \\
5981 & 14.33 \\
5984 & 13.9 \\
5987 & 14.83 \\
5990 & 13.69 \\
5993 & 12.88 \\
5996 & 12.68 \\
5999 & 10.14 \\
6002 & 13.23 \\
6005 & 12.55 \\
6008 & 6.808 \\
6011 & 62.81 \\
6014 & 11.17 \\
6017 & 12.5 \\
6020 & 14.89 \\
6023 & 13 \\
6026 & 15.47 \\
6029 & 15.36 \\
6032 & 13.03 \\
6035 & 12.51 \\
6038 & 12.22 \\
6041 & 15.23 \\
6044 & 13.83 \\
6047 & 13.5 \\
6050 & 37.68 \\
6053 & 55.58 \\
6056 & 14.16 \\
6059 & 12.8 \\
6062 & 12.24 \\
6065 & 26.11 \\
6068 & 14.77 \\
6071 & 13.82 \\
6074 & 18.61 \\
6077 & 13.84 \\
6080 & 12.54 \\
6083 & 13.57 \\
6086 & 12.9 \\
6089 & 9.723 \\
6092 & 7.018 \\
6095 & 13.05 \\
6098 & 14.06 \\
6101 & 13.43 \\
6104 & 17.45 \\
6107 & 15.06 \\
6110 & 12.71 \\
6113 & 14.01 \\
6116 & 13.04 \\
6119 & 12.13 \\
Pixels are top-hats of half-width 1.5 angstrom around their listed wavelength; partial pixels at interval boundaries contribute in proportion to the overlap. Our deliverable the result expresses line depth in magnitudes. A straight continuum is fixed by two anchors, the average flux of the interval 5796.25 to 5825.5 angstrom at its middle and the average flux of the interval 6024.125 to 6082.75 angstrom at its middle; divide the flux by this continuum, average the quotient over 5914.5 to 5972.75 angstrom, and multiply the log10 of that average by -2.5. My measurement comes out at 0.21 mag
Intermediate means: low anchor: 13.7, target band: 13.2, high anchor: 17.9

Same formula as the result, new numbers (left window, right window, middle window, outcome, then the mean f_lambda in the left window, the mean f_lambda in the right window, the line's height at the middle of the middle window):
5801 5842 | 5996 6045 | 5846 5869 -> 0.105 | 13.9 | 15.8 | 14.3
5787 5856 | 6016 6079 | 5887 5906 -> 0.330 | 13.7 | 17.7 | 15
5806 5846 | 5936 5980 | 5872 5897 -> 0.179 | 13.9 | 14.4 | 14.1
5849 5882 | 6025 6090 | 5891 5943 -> 0.157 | 13.1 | 17.3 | 14.2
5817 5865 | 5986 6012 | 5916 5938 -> 0.181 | 13.6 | 16.9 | 15.4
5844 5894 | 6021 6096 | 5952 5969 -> 0.143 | 12.7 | 16.5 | 14.5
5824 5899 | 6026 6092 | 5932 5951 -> 0.077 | 12.9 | 17.1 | 14.6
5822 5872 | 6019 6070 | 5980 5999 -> 0.258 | 13.6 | 18.4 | 17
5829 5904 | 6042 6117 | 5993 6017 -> -0.161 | 12.8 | 16.6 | 15.3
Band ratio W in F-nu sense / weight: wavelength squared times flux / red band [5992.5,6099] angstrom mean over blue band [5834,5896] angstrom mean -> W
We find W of 1.4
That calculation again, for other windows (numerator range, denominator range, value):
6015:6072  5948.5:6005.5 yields 1.30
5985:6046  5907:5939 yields 1.24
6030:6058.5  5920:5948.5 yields 1.60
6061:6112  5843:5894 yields 1.20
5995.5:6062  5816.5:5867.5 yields 1.43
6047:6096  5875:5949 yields 1.52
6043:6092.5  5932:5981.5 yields 1.30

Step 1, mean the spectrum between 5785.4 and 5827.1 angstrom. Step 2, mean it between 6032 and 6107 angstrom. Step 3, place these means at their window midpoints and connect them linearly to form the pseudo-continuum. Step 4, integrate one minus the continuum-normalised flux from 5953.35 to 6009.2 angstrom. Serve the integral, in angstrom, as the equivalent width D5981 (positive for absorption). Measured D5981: 6.78 angstrom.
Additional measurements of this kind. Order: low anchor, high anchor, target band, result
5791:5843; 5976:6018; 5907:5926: 3.92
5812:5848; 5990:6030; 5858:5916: 9.75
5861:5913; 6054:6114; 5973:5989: -4.35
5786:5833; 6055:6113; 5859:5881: 1.08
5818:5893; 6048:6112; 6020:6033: 1.50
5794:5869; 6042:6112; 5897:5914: 3.29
